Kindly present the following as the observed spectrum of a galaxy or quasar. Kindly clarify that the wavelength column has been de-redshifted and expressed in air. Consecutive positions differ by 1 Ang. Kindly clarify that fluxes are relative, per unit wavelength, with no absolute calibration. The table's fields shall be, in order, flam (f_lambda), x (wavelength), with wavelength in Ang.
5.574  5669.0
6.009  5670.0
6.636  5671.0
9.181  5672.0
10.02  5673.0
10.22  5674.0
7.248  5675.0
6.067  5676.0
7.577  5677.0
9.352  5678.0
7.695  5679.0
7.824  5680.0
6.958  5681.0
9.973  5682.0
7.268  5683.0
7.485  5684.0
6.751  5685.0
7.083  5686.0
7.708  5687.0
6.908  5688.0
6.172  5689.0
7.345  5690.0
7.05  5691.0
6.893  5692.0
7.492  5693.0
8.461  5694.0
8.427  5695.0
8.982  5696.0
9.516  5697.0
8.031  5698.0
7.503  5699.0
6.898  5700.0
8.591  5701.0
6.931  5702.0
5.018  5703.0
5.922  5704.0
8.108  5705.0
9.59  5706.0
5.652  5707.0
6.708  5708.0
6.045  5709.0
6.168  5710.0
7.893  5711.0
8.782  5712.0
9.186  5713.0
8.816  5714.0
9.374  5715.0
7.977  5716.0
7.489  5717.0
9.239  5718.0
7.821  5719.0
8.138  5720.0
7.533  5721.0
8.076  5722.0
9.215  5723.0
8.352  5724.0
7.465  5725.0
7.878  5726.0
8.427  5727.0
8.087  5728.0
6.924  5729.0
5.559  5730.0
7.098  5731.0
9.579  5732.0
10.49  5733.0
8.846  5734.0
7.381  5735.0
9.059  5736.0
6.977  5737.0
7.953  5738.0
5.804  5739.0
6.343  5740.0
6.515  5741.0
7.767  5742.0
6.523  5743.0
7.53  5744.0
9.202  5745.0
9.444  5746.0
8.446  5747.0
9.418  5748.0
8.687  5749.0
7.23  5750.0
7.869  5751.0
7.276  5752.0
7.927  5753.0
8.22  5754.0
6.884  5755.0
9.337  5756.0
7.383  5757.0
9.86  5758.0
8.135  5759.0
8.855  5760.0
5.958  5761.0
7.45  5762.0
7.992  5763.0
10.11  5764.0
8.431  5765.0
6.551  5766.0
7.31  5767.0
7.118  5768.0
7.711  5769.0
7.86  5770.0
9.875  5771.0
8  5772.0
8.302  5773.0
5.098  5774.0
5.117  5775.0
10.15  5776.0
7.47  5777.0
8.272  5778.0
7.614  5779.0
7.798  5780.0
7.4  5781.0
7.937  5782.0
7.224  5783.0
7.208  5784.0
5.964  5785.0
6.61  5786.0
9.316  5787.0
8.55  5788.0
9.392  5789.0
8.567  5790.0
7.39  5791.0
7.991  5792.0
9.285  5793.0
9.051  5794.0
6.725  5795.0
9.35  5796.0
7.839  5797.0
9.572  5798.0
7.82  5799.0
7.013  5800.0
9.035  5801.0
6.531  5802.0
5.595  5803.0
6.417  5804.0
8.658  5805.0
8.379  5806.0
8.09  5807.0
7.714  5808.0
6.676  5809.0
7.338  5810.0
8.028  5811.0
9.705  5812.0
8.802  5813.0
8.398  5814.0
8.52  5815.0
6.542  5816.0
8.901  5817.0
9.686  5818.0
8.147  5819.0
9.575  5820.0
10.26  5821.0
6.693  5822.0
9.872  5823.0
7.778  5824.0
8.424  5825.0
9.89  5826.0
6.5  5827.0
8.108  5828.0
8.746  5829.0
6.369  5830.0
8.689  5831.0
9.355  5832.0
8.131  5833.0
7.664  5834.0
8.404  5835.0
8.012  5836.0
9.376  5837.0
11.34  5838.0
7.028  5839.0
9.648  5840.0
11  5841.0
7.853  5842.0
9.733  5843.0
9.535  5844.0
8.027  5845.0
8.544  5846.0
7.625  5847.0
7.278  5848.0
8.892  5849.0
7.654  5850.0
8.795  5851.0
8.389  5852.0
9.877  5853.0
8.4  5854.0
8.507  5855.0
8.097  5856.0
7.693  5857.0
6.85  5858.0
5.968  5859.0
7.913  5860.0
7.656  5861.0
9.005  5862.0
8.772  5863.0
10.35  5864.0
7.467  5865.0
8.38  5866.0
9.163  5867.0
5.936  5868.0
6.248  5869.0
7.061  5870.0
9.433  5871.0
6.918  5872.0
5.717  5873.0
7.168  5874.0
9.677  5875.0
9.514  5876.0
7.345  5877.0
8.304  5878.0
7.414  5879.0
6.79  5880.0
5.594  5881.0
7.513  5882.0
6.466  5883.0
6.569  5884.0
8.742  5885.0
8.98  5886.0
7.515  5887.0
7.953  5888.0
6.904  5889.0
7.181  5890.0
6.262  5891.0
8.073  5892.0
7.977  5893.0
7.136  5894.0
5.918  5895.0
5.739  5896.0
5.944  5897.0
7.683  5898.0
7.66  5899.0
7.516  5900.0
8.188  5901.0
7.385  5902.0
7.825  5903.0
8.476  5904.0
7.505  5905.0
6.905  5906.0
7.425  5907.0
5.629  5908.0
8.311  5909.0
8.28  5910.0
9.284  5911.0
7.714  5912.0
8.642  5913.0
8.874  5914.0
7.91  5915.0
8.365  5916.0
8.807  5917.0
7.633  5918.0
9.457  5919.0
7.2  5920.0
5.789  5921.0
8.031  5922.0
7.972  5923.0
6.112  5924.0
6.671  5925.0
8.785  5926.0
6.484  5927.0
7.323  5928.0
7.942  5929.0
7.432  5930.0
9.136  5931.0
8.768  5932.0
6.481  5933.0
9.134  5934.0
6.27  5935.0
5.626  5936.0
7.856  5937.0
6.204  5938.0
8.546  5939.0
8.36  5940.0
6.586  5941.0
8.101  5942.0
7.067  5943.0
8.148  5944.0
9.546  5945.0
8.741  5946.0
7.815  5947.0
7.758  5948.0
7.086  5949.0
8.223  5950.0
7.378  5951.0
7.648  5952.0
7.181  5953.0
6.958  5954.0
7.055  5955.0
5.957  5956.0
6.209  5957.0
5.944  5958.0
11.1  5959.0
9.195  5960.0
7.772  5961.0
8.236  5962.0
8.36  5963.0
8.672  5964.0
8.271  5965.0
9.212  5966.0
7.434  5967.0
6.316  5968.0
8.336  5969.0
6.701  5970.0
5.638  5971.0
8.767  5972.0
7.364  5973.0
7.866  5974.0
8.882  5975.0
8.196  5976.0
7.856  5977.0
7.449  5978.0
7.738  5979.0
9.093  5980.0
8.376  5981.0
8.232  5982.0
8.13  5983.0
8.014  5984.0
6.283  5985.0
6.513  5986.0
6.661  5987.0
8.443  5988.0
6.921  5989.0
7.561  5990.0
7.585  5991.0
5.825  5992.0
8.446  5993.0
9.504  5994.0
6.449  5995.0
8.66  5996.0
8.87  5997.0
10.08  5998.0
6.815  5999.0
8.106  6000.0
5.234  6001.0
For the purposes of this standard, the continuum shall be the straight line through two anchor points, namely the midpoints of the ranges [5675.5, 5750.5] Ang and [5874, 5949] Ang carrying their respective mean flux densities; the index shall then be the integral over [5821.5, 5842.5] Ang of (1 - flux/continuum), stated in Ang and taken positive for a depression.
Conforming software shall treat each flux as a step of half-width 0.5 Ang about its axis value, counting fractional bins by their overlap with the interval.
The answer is -2.3 Ang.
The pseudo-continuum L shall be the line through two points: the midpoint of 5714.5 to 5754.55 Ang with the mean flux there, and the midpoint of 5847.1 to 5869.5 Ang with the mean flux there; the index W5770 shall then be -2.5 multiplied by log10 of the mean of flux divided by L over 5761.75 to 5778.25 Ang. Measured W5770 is 0.03 mag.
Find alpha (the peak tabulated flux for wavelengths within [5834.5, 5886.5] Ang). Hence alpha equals 11.34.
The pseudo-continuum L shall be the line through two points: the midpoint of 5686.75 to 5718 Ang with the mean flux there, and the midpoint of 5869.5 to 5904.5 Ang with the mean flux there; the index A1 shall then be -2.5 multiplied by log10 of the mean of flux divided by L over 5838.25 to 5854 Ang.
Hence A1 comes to -0.16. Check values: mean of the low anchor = 7.63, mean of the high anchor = 7.44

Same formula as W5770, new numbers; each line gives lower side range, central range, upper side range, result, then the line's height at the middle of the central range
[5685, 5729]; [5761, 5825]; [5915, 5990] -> -0.04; 7.71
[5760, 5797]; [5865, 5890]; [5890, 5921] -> 0.02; 7.67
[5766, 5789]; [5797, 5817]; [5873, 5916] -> -0.03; 7.62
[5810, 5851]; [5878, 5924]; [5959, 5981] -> 0.11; 8.3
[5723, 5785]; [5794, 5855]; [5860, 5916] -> -0.08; 7.74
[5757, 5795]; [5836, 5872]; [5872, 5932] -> -0.09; 7.7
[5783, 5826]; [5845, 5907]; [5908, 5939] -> 0.03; 7.89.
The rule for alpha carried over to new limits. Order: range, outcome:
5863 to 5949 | 10.35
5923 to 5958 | 9.546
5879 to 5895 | 8.98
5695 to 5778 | 10.49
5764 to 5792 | 10.15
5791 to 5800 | 9.572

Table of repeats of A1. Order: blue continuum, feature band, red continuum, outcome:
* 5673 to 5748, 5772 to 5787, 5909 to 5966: 0.06 mag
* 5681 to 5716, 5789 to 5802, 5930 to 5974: -0.09 mag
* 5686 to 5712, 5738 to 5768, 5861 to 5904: -0.06 mag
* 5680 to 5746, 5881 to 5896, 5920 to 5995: 0.06 mag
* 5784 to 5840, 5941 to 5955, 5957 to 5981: 0.04 mag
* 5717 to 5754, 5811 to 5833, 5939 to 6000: -0.08 mag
